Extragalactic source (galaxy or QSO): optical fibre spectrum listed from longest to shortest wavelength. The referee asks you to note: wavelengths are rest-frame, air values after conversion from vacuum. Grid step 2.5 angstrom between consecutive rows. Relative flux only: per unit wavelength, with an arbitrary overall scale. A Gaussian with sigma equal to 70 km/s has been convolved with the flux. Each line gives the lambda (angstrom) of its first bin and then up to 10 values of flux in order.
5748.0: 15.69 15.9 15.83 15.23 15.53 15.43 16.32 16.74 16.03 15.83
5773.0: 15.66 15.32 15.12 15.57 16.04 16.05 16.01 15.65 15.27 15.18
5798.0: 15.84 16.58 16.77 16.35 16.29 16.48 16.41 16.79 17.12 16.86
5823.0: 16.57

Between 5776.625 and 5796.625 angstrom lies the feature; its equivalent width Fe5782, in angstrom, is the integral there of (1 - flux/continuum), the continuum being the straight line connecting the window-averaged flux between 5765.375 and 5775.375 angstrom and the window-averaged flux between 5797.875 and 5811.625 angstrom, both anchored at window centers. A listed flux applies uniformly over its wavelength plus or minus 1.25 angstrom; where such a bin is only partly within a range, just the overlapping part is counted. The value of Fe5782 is 0.7 angstrom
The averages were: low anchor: 15.9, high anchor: 16.4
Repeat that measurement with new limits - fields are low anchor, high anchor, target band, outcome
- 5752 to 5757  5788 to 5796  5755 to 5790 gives -0.6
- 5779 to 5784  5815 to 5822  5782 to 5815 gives 0.4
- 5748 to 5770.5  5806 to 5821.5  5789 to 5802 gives 0.5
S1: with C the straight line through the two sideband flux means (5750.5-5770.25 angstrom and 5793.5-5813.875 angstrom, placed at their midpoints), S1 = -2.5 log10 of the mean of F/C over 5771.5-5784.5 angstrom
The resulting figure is 0.03 mag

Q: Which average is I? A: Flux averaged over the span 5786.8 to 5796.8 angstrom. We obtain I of 15.5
